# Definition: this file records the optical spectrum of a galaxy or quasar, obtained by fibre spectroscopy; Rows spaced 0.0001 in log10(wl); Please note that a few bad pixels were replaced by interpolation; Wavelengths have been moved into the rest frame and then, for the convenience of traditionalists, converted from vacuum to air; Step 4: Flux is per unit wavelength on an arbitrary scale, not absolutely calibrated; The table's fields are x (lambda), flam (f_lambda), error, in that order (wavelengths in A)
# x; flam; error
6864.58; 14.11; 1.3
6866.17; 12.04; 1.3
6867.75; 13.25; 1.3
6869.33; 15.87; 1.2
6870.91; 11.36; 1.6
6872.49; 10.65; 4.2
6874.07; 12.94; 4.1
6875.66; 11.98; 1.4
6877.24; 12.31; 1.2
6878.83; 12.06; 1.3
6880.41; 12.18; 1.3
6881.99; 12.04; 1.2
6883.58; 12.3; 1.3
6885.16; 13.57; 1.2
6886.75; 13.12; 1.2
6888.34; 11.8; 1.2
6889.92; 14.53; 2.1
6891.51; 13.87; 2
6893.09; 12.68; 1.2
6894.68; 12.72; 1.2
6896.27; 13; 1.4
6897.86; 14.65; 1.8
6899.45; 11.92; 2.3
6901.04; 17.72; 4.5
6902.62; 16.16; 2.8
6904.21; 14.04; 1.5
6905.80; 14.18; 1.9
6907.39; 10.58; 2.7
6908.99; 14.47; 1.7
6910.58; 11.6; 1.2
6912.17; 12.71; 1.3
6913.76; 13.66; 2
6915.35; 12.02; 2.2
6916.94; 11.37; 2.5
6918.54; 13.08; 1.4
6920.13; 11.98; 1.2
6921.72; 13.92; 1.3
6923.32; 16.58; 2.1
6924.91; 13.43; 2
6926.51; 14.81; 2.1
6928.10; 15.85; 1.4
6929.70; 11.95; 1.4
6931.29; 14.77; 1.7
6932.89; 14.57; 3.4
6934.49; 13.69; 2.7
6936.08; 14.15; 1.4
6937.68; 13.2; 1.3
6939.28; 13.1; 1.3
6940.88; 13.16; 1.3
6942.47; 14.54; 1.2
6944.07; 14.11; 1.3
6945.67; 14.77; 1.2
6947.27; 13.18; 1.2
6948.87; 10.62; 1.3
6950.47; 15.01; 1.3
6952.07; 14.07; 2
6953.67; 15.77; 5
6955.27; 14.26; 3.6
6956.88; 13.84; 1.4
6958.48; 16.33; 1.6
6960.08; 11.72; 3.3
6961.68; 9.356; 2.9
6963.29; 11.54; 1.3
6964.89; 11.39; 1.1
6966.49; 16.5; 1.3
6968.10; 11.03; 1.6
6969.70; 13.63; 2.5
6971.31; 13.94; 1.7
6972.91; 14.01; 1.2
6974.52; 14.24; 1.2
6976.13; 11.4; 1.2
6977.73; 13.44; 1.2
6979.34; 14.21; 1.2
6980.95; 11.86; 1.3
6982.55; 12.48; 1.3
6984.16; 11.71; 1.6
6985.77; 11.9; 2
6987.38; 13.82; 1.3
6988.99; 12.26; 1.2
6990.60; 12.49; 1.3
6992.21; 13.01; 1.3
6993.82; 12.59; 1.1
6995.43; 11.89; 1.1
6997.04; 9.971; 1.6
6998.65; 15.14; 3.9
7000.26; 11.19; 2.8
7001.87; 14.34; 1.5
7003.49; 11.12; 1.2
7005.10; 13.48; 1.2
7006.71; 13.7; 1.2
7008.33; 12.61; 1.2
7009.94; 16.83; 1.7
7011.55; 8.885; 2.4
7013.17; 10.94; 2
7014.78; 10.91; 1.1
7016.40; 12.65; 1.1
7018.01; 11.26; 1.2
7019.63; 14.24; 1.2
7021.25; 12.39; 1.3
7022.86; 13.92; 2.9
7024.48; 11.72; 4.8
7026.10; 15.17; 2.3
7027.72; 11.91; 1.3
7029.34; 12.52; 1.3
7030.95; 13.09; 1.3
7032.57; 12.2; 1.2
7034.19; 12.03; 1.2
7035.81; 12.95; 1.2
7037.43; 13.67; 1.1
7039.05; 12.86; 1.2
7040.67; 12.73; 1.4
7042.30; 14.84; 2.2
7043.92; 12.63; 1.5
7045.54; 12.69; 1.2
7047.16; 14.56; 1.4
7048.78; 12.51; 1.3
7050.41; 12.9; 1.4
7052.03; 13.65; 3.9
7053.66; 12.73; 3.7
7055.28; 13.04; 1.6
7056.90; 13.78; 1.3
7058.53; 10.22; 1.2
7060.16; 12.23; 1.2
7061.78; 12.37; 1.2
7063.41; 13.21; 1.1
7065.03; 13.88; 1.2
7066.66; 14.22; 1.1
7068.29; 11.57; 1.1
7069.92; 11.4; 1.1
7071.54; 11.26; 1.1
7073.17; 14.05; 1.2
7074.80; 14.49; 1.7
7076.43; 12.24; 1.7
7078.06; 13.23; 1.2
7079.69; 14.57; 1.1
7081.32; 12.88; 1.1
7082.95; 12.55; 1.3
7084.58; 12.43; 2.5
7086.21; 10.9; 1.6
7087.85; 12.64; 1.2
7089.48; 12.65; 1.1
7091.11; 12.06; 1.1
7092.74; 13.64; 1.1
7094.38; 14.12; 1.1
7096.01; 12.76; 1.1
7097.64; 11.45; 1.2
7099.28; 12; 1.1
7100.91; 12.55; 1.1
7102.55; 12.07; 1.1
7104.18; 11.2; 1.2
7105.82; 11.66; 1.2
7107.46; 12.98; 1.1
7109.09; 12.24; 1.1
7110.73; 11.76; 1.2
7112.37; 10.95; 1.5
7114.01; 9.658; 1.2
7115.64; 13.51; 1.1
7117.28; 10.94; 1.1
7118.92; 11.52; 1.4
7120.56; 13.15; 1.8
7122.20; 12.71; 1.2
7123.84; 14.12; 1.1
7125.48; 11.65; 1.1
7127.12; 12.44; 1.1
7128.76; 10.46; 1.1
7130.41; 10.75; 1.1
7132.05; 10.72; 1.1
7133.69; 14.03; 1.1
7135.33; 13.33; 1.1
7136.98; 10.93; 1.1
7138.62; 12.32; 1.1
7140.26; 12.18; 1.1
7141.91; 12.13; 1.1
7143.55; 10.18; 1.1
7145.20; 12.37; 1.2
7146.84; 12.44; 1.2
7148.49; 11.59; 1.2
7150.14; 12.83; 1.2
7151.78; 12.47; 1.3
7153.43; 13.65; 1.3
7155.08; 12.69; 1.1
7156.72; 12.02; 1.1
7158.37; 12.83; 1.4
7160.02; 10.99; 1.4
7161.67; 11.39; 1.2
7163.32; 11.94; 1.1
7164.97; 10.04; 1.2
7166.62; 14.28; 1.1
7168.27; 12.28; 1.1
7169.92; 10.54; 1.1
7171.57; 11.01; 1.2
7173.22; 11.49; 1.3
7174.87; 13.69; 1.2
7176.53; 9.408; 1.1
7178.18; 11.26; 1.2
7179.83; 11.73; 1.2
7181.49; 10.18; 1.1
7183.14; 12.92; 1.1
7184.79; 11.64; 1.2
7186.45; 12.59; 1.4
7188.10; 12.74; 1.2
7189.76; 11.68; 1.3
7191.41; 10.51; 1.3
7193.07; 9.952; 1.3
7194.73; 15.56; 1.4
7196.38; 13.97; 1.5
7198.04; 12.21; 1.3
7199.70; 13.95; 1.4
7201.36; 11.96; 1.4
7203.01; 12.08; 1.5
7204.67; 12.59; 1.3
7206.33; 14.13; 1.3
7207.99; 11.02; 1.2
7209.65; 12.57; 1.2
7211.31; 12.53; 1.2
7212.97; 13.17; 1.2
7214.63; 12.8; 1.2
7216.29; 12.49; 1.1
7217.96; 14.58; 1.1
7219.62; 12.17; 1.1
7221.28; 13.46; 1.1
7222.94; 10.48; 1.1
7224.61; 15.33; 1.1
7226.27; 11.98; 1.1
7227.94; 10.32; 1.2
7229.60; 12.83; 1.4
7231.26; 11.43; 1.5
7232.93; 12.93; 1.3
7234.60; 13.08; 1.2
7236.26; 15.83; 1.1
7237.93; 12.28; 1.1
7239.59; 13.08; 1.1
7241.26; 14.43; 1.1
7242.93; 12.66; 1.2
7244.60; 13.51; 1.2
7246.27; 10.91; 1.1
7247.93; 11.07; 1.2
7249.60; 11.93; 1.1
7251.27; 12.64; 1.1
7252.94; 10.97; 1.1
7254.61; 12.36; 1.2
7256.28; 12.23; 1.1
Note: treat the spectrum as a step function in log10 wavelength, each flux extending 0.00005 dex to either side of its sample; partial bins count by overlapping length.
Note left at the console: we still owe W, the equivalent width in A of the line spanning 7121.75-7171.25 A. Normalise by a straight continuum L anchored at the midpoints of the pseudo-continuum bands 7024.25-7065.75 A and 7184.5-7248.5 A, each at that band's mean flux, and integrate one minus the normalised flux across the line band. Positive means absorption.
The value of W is 2.7 A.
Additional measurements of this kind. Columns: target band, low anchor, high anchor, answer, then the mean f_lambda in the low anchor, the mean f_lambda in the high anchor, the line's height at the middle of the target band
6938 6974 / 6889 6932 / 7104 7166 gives -0.4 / 13.6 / 12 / 13.3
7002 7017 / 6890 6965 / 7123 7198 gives 0.7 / 13.6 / 12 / 13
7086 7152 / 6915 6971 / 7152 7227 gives 2.8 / 13.5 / 12.3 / 12.6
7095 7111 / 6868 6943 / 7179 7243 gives 1.0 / 13.3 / 12.6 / 12.9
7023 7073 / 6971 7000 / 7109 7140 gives -1.8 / 12.7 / 12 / 12.4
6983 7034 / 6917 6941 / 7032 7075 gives 2.5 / 13.8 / 12.9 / 13.2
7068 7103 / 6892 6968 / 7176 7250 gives 0.9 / 13.6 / 12.5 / 13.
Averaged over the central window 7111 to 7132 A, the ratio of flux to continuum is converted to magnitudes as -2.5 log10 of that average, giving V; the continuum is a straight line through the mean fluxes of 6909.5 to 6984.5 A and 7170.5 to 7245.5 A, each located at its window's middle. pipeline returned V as 0.09 mag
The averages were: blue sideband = 13.4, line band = 11.8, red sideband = 12.5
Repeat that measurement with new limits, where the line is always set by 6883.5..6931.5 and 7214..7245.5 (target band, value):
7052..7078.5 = 0.04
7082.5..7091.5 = 0.08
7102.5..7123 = 0.11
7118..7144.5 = 0.09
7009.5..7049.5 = 0.04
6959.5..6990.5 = 0.06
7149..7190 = 0.10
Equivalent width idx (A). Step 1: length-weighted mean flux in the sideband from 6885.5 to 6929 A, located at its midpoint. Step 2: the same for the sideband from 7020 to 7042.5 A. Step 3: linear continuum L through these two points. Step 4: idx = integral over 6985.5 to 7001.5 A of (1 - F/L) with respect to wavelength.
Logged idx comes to 0.8 A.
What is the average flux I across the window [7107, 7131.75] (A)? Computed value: 11.9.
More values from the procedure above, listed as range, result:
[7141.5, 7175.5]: 12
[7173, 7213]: 12.2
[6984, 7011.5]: 12.7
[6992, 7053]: 12.8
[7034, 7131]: 12.6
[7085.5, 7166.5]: 12.1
